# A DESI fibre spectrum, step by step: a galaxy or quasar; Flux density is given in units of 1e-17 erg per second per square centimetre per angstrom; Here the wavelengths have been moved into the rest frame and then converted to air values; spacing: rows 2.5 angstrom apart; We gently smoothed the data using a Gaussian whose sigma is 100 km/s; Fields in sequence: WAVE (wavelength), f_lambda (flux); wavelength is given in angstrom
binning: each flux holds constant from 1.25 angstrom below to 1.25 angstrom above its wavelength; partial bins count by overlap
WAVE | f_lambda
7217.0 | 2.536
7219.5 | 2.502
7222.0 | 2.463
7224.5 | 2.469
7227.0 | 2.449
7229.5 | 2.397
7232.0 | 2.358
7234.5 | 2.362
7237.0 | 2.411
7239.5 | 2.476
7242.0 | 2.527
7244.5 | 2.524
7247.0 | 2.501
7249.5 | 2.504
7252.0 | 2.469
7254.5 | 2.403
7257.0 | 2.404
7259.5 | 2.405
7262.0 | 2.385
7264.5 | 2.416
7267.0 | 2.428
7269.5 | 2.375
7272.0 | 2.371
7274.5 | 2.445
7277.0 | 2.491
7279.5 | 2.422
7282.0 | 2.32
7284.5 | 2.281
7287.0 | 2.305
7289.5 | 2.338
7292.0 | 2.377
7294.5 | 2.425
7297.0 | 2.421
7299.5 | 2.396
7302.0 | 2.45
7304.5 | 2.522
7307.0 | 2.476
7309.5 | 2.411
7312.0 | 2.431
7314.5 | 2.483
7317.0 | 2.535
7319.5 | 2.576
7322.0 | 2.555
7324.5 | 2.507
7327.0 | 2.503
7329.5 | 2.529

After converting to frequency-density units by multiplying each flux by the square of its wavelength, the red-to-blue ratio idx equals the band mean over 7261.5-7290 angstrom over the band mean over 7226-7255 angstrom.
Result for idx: 0.98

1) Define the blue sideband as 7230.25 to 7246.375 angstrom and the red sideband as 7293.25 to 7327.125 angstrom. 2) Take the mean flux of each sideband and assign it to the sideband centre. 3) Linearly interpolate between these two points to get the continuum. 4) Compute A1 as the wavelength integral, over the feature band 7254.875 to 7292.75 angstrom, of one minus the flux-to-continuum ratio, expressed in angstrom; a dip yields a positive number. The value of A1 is 1.2 angstrom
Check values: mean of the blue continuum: 2.44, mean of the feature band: 2.38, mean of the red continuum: 2.48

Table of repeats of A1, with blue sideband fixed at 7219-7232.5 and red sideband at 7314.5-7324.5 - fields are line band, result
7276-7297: 1.1 angstrom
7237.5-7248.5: -0.2 angstrom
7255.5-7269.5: 0.4 angstrom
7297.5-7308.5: 0.3 angstrom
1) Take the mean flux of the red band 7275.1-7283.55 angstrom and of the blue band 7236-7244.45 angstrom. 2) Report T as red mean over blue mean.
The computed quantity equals 1.0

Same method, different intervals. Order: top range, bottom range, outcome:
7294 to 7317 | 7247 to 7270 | 1.01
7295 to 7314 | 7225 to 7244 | 1.01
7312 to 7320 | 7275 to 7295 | 1.06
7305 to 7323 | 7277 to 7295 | 1.06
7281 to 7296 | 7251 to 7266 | 0.97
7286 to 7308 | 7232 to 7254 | 0.98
